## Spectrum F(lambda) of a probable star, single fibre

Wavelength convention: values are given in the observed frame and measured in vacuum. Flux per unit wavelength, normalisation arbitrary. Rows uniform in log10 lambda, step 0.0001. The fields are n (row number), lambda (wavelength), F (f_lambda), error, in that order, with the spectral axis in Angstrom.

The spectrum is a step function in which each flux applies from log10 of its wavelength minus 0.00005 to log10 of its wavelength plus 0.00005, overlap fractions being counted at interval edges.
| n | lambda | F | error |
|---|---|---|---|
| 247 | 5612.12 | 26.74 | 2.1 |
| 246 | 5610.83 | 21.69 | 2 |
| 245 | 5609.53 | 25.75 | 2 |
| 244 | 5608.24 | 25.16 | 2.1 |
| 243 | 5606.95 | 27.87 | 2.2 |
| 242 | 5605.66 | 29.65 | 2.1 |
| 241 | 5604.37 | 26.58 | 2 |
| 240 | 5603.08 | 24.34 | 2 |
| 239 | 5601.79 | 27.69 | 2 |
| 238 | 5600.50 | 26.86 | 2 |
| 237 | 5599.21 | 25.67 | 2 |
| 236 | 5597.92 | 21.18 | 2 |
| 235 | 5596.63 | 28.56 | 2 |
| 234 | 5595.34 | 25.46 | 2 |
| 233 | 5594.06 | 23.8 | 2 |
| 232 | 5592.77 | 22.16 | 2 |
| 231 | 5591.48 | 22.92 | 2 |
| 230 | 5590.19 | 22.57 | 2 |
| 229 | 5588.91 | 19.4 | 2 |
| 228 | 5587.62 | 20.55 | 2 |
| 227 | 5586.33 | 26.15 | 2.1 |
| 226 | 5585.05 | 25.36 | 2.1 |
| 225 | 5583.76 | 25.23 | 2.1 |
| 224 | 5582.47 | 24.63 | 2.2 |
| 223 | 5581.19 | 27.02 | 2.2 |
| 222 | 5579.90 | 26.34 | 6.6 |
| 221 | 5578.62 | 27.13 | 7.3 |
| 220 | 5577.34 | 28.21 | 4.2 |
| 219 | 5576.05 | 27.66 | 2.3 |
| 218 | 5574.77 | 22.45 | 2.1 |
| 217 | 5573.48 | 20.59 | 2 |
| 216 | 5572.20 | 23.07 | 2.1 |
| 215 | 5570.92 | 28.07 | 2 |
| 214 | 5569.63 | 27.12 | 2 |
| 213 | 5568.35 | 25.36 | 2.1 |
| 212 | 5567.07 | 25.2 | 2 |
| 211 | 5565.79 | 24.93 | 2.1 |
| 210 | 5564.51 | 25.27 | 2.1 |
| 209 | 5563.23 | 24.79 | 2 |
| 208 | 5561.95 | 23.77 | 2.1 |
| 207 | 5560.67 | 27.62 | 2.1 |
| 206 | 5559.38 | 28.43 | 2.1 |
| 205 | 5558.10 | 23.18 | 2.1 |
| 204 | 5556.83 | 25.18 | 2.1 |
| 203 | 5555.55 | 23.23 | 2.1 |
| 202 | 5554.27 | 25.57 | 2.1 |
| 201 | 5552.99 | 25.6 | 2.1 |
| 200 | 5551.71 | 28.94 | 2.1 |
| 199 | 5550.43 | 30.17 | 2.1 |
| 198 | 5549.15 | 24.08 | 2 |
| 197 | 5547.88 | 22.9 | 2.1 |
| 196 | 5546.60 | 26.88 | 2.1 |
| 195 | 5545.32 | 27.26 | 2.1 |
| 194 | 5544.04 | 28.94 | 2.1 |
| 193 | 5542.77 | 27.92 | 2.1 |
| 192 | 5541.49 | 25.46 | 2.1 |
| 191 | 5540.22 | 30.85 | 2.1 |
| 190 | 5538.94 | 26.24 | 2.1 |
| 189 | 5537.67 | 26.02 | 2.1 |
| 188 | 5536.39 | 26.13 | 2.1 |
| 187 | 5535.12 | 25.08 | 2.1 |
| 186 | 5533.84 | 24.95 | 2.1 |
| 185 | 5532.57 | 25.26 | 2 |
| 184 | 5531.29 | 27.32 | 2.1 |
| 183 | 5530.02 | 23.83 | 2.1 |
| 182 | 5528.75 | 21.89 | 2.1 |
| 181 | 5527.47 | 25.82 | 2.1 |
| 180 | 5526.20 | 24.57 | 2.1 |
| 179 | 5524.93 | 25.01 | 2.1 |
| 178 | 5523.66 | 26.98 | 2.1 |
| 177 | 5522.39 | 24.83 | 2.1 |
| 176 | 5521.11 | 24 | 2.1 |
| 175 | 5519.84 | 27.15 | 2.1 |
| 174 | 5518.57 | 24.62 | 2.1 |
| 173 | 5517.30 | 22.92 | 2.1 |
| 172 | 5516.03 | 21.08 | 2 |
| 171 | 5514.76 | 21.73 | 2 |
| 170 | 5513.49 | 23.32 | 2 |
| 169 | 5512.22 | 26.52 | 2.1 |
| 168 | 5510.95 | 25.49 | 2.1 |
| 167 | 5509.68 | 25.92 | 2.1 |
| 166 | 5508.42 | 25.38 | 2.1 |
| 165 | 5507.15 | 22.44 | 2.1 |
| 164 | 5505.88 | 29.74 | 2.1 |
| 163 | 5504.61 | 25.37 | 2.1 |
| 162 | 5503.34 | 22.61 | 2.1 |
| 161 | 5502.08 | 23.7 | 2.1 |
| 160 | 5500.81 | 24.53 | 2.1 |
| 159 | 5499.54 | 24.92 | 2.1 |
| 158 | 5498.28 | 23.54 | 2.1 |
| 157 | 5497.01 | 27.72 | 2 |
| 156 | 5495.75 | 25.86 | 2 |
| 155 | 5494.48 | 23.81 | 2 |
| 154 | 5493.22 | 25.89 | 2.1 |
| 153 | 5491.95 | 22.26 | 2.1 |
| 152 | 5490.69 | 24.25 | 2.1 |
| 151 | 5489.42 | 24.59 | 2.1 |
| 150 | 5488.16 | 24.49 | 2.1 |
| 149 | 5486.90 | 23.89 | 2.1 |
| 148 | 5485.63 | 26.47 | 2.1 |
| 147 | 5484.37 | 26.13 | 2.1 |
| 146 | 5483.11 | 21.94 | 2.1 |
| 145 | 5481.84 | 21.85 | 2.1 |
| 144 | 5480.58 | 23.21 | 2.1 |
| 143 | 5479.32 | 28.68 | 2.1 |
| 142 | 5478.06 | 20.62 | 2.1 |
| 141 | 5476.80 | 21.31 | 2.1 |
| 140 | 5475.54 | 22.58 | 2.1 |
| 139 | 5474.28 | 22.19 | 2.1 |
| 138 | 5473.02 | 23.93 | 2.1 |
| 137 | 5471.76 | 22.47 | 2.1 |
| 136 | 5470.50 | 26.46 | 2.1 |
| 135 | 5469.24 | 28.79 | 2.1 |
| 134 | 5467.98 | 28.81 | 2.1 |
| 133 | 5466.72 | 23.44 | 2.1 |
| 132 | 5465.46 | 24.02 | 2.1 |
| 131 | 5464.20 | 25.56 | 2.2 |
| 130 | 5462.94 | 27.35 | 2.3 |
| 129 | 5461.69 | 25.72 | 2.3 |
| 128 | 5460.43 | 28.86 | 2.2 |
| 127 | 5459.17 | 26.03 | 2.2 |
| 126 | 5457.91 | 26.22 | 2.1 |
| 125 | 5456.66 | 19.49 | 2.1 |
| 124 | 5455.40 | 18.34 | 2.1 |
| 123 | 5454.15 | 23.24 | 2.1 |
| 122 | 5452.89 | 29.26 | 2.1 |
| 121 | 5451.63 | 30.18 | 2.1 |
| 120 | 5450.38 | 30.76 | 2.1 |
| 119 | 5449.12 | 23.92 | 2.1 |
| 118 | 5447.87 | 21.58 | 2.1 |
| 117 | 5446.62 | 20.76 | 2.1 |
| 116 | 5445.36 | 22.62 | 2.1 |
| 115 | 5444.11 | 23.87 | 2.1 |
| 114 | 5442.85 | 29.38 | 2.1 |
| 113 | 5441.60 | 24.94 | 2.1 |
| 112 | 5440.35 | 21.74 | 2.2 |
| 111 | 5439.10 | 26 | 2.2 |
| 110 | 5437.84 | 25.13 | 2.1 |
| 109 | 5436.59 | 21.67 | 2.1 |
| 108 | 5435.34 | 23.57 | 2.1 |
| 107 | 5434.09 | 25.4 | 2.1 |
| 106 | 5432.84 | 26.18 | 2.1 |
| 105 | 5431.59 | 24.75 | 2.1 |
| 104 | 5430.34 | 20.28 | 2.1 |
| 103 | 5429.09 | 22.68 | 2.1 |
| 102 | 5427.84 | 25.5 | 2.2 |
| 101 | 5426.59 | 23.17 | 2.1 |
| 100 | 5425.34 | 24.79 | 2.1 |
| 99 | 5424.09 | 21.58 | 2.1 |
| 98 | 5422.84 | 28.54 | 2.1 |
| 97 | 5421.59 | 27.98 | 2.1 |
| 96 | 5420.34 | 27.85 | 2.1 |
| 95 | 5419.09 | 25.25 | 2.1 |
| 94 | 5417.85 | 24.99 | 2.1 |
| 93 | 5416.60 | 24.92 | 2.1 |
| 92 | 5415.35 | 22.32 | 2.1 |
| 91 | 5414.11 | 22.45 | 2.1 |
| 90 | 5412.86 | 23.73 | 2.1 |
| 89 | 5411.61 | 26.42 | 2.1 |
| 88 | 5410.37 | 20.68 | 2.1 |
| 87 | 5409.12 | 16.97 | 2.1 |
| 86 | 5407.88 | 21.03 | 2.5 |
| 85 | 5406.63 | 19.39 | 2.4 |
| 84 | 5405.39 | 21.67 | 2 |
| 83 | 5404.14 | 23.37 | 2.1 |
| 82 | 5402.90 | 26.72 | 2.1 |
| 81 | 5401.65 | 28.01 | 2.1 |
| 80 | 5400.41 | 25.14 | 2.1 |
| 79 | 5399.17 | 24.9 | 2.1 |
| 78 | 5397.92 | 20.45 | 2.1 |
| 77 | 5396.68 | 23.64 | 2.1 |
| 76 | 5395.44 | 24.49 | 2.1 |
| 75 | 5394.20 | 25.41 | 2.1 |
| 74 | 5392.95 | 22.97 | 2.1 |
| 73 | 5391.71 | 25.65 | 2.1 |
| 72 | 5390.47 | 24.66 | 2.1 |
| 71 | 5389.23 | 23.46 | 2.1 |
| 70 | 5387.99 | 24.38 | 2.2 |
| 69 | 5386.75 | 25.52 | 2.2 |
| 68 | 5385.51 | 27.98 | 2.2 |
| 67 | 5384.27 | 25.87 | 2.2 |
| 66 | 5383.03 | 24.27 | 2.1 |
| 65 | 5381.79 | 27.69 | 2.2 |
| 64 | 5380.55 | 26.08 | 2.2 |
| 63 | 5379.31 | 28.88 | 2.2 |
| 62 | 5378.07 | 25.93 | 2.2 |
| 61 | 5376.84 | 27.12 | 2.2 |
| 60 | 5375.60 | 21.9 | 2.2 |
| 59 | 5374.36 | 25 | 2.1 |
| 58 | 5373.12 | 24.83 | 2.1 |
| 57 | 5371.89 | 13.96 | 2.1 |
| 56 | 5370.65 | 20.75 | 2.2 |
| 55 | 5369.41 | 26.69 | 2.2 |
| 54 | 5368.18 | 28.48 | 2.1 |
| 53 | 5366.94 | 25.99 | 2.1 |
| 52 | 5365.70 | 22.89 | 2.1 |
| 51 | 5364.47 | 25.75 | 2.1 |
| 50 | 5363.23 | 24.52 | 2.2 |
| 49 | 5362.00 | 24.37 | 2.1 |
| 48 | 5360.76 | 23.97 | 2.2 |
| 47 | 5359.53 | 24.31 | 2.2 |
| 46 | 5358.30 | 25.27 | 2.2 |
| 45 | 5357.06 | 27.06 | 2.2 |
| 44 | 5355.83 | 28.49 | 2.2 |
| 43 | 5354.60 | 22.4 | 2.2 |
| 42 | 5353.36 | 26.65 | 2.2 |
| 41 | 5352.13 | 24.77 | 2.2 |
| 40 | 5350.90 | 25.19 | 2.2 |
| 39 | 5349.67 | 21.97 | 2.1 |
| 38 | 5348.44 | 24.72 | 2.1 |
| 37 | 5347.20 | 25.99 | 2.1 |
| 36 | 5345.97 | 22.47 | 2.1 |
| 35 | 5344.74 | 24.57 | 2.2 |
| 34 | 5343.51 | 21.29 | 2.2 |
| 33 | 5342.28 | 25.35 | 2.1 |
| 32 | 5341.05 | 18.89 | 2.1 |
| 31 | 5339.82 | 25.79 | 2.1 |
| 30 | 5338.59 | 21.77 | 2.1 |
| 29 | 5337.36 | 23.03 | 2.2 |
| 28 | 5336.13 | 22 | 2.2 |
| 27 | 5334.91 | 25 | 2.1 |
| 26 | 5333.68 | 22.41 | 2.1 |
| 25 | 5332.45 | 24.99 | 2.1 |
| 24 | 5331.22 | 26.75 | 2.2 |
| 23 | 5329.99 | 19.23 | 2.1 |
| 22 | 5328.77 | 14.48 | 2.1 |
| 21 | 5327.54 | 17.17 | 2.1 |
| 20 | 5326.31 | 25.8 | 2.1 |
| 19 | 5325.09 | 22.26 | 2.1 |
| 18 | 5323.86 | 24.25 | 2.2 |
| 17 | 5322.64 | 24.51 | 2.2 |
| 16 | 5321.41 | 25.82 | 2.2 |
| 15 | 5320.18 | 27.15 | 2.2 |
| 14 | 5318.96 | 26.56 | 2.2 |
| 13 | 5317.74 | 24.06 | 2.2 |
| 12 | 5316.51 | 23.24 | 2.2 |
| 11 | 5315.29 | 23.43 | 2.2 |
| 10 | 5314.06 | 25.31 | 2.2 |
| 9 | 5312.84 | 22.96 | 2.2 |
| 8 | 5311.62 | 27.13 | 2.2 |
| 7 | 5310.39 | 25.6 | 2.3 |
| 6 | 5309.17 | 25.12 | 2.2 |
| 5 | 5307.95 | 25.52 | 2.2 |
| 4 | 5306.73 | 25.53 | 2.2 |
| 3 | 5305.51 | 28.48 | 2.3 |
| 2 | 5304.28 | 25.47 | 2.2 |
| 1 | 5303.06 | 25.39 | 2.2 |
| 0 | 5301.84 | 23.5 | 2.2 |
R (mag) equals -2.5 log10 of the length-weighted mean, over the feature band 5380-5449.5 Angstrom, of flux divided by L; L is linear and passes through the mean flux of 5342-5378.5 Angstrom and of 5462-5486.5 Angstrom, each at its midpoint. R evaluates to 0.01 mag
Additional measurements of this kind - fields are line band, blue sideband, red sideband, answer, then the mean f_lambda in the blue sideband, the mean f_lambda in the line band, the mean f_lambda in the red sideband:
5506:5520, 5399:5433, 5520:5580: 0.04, 23.9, 24.3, 25.8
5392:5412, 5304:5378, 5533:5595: 0.06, 24.1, 23.2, 25.4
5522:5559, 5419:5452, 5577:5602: -0.05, 24.8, 25.9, 24.8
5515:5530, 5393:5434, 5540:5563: 0.06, 23.9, 24.3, 26.3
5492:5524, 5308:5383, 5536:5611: 0.02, 24.2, 24.7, 25.6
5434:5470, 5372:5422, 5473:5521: -0.03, 24.4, 25.1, 24.3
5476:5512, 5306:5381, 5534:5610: 0.02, 24.2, 24.5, 25.6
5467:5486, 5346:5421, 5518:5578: 0.04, 24.4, 24.3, 25.7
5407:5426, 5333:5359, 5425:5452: 0.02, 24.1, 23.9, 24.4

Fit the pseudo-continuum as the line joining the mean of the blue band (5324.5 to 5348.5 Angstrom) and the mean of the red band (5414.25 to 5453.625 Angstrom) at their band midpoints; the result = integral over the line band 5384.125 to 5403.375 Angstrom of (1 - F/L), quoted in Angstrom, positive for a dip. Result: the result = -0.8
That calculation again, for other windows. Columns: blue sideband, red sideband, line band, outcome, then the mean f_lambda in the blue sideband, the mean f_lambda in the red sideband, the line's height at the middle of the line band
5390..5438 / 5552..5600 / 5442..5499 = -1.1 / 23.9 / 24.9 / 24.3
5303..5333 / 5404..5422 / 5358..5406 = -2.3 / 24.2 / 23.2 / 23.5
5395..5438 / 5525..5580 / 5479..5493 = 0.3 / 23.9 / 25.8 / 24.8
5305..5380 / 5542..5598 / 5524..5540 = -0.2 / 24.2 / 25.3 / 25.1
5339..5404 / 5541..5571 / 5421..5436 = 0.3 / 24.7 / 26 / 25.1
